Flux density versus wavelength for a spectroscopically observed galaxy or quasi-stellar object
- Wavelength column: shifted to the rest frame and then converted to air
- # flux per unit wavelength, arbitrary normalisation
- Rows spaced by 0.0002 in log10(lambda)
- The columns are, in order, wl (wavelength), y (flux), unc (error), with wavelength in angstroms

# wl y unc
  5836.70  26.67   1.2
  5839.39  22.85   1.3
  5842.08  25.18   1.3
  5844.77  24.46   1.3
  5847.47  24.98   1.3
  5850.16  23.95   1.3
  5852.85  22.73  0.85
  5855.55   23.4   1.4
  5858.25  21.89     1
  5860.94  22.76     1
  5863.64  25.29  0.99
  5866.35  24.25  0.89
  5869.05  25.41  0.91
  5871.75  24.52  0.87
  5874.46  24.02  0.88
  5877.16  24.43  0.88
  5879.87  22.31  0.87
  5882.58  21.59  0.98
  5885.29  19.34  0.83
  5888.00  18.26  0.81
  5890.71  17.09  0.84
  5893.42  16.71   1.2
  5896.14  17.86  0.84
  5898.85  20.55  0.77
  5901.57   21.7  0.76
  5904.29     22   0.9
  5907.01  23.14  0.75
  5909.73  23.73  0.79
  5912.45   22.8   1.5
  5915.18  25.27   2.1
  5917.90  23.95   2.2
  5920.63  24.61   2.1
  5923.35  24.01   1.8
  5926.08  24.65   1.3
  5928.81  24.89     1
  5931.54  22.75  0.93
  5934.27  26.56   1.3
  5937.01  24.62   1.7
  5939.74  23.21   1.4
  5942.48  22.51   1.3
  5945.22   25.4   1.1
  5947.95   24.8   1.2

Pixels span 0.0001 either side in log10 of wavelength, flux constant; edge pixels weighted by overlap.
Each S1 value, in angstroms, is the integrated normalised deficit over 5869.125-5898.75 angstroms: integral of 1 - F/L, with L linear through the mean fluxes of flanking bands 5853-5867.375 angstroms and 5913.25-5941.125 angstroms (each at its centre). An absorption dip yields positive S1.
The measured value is 3.7 angstroms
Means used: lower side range 23.4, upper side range 24.4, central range 20.8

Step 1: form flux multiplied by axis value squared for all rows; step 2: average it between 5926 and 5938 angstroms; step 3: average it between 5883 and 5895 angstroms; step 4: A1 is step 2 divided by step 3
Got 1.38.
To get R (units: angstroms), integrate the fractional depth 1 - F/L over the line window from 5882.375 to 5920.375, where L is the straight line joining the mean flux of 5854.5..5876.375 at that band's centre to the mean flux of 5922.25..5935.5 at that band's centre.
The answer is 5.0 angstroms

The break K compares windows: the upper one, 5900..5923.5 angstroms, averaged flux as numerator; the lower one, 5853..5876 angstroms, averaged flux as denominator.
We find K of 1.0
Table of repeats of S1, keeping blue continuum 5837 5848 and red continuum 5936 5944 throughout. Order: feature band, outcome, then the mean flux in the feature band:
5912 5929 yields -0.5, 24.4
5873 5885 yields 0.7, 22.8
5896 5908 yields 1.3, 21.3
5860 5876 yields -0.1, 24.4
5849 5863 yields 0.8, 23.1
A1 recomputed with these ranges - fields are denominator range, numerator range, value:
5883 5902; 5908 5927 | 1.29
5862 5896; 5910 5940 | 1.13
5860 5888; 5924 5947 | 1.07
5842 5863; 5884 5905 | 0.82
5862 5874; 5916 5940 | 1.01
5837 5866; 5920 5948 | 1.05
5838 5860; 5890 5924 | 0.94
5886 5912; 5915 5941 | 1.22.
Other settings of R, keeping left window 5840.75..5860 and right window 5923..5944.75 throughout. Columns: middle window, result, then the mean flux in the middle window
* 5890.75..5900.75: 2.3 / 18.4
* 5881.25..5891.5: 2.0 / 19.2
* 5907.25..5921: 0.1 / 24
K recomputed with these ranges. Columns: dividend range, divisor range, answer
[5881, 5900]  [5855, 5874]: 0.78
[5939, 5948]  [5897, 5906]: 1.12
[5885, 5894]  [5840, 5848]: 0.72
